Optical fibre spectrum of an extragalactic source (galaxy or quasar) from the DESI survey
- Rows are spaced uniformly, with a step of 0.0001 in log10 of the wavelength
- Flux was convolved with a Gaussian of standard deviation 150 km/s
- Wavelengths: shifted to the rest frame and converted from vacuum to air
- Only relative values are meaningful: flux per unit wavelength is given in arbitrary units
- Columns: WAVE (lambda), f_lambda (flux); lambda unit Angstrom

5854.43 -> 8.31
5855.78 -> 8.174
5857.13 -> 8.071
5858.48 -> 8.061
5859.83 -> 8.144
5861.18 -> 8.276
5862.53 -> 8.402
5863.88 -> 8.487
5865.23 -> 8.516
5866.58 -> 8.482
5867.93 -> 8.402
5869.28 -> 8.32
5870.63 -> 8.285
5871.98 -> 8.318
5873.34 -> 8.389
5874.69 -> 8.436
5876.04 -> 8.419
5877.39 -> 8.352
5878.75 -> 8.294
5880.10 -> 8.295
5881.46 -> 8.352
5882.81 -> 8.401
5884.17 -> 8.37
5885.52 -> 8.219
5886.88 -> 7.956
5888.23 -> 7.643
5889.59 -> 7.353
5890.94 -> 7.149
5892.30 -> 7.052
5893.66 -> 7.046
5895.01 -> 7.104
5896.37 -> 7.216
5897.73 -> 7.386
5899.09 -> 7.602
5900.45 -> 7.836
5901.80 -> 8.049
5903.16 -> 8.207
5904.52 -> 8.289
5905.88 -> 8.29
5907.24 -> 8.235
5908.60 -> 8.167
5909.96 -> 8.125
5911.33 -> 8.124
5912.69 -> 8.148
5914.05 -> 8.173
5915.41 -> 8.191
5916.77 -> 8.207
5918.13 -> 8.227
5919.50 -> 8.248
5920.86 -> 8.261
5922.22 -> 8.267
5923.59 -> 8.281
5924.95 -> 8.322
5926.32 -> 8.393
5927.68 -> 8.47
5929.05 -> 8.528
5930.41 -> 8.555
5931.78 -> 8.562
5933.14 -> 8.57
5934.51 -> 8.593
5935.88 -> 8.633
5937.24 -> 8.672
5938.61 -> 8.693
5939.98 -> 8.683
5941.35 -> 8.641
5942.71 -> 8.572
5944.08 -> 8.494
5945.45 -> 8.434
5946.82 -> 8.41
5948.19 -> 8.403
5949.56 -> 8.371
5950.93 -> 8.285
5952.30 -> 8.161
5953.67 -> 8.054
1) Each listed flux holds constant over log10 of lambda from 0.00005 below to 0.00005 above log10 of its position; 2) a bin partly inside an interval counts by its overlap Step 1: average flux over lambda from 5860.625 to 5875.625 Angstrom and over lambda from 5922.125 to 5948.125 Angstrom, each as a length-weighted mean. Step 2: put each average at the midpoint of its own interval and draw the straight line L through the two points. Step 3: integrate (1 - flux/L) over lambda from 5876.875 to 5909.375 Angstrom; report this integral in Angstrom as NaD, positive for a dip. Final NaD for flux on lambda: 2.2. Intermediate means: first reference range 8.4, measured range 7.87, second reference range 8.52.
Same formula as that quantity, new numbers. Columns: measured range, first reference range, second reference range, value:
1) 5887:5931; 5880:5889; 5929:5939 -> 2.2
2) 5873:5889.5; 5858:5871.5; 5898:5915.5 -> 0.0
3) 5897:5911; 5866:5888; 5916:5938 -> 0.6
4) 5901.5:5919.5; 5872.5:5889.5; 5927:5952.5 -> 0.4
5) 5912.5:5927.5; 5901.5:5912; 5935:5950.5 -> 0.1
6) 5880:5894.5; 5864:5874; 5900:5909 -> 0.9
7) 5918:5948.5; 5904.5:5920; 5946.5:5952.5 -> -0.8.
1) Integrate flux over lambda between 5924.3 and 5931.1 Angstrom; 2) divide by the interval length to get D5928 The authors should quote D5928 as 8.45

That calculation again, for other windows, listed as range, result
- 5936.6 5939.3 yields 8.67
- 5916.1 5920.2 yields 8.22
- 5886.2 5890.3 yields 7.66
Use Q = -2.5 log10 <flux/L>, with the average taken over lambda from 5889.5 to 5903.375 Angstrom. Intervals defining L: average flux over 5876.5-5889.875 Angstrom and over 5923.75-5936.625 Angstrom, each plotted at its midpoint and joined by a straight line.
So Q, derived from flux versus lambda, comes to 0.11 mag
